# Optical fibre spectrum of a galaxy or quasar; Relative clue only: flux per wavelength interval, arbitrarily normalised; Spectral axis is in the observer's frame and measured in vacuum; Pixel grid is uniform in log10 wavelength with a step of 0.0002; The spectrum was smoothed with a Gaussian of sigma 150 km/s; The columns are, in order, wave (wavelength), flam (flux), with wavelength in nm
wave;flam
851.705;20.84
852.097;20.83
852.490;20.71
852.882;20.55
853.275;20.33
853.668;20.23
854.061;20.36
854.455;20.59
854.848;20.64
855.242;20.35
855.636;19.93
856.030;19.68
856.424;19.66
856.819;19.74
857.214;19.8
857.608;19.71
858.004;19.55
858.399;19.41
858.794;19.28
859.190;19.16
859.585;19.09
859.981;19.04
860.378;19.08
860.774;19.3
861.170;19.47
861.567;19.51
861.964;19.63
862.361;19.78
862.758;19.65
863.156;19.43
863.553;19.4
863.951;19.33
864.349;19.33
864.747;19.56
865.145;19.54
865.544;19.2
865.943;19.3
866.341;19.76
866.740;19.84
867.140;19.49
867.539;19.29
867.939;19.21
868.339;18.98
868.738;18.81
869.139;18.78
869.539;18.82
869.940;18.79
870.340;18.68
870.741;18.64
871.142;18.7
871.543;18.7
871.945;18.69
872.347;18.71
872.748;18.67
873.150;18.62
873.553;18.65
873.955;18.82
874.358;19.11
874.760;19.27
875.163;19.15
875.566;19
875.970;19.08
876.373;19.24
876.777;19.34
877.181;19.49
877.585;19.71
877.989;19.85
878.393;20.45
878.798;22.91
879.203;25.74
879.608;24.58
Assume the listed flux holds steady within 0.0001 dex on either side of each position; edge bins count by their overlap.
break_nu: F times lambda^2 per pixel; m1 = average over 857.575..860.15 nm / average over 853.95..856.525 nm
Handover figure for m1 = 0.96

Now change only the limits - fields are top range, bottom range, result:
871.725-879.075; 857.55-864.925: 1.04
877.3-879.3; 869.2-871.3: 1.17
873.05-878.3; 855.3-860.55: 1.03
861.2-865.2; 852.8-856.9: 0.99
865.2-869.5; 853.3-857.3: 0.98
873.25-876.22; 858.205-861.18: 1.02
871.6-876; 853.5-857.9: 0.98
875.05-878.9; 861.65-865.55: 1.04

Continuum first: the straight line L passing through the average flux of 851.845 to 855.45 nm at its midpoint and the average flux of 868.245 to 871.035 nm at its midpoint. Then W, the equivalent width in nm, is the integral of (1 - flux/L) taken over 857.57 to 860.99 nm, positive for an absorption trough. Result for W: 0.11 nm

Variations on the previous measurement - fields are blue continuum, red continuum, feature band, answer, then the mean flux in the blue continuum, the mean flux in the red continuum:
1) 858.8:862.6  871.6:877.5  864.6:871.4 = 0.01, 19.3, 19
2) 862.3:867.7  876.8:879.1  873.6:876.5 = 0.18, 19.5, 20.6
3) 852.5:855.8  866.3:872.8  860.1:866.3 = 0.04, 20.4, 19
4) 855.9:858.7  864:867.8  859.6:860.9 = 0.03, 19.6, 19.5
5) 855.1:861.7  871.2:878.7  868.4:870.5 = 0.05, 19.5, 19.2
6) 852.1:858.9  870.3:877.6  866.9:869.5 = 0.03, 20.1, 18.9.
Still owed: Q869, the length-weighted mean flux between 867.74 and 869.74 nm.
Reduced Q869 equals 18.9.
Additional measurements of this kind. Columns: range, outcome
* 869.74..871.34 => 18.7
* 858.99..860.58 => 19.1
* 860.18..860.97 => 19.2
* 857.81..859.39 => 19.4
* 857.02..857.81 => 19.8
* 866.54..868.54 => 19.4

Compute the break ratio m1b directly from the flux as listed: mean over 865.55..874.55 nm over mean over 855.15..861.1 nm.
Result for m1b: 1.0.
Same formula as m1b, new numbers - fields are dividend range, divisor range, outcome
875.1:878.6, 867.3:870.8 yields 1.03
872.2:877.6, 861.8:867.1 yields 0.98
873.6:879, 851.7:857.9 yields 0.97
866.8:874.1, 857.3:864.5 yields 0.97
